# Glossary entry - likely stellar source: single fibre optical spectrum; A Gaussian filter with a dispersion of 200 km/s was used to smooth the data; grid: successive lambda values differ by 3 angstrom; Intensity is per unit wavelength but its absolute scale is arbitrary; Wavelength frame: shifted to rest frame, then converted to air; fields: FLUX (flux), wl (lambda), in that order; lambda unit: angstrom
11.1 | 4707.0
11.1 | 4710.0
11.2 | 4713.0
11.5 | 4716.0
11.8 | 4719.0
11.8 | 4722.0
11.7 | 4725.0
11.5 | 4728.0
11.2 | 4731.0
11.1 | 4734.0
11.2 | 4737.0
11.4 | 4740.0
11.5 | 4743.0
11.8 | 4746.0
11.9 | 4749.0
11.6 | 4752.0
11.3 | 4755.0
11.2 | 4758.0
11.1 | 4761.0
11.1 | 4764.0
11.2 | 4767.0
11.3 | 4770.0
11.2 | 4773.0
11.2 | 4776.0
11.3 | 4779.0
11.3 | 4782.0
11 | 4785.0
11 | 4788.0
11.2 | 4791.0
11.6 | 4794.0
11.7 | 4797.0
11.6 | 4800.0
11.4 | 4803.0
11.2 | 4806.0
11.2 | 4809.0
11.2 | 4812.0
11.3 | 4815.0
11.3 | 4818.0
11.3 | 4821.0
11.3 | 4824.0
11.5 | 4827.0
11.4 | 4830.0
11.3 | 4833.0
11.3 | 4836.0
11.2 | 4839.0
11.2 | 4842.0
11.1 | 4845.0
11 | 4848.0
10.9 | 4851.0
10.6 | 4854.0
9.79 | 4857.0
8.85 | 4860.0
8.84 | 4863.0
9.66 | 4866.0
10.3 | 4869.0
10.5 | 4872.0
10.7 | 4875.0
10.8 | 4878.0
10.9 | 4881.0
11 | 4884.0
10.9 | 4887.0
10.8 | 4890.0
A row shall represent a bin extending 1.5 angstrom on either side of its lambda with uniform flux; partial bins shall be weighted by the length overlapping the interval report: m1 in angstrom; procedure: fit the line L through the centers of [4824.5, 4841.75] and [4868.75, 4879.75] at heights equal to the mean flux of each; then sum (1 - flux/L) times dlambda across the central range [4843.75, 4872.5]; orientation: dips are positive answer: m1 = 2.0 angstrom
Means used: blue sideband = 11.3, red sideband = 10.6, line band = 10.1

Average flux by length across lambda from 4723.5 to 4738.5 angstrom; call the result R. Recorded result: 11.3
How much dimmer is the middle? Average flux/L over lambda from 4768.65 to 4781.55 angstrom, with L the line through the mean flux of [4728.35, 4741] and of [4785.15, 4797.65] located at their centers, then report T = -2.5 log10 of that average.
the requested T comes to 0.00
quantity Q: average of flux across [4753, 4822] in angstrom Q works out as 11.3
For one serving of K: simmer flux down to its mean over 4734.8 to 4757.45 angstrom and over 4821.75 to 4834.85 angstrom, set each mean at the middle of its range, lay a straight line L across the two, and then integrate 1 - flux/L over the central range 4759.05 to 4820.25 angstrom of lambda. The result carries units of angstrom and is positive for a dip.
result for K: 0.9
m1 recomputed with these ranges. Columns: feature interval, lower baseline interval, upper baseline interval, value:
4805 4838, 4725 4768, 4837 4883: -1.7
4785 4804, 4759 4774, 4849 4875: -1.0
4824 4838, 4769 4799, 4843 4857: -0.5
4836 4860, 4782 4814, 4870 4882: 0.4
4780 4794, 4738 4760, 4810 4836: 0.3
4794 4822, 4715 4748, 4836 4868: -1.5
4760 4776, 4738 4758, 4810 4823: 0.4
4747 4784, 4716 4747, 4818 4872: -0.2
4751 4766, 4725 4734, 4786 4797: 0.1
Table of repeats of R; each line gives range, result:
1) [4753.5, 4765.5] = 11.2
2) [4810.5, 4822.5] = 11.3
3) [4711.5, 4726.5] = 11.6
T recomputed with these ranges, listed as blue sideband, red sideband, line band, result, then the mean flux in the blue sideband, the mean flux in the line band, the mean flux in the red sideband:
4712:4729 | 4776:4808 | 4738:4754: -0.01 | 11.6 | 11.6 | 11.3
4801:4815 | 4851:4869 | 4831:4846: -0.09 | 11.3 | 11.2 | 9.72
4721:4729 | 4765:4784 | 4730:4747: 0.02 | 11.7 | 11.4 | 11.2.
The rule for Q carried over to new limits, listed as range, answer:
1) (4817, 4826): 11.3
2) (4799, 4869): 10.9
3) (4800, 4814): 11.3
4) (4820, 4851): 11.2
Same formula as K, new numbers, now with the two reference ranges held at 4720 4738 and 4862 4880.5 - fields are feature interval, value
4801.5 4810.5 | -0.4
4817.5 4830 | -0.9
